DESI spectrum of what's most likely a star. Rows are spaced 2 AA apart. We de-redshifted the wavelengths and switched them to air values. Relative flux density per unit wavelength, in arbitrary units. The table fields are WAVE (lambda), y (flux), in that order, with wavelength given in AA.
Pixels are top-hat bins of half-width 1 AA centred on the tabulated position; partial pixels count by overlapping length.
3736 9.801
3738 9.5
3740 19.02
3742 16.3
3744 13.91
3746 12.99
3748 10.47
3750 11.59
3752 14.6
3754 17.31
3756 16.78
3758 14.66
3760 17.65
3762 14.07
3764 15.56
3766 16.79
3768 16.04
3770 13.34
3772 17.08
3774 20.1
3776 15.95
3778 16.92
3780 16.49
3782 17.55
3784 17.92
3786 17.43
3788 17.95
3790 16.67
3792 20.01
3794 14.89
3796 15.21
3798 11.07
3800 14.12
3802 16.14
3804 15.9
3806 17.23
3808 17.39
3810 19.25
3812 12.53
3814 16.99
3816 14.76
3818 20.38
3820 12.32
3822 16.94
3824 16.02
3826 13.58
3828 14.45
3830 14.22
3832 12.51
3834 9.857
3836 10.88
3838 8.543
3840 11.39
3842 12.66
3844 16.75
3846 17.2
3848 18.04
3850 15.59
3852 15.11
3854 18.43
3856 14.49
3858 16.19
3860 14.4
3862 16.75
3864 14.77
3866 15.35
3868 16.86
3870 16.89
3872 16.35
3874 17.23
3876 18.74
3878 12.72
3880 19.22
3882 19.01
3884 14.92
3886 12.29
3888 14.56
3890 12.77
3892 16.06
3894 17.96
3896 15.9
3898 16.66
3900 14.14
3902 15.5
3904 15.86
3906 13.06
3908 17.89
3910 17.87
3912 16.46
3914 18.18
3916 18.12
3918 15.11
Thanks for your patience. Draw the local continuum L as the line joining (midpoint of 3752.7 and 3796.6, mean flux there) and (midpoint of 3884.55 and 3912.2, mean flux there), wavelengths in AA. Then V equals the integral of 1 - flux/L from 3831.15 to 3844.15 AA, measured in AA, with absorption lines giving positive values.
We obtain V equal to 3.71 AA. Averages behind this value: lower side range 16.7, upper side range 15.5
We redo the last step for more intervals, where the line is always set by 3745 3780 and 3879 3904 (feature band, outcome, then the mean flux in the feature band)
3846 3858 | -0.6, 16.4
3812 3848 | 3.3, 14.2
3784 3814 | -1.3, 16.2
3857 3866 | 0.1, 15.5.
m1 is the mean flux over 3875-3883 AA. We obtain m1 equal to 17.4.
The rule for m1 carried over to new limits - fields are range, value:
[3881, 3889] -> 15.2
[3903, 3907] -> 14.5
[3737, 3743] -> 14.9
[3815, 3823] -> 16.1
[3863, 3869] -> 15.7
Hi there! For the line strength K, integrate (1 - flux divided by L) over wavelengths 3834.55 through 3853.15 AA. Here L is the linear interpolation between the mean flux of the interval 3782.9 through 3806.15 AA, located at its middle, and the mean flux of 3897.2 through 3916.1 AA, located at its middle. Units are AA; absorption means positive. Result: 2.6 AA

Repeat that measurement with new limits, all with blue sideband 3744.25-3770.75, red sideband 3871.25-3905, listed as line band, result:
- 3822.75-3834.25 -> 1.20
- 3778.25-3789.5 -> -1.82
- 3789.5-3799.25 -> -0.27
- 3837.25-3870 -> 0.67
